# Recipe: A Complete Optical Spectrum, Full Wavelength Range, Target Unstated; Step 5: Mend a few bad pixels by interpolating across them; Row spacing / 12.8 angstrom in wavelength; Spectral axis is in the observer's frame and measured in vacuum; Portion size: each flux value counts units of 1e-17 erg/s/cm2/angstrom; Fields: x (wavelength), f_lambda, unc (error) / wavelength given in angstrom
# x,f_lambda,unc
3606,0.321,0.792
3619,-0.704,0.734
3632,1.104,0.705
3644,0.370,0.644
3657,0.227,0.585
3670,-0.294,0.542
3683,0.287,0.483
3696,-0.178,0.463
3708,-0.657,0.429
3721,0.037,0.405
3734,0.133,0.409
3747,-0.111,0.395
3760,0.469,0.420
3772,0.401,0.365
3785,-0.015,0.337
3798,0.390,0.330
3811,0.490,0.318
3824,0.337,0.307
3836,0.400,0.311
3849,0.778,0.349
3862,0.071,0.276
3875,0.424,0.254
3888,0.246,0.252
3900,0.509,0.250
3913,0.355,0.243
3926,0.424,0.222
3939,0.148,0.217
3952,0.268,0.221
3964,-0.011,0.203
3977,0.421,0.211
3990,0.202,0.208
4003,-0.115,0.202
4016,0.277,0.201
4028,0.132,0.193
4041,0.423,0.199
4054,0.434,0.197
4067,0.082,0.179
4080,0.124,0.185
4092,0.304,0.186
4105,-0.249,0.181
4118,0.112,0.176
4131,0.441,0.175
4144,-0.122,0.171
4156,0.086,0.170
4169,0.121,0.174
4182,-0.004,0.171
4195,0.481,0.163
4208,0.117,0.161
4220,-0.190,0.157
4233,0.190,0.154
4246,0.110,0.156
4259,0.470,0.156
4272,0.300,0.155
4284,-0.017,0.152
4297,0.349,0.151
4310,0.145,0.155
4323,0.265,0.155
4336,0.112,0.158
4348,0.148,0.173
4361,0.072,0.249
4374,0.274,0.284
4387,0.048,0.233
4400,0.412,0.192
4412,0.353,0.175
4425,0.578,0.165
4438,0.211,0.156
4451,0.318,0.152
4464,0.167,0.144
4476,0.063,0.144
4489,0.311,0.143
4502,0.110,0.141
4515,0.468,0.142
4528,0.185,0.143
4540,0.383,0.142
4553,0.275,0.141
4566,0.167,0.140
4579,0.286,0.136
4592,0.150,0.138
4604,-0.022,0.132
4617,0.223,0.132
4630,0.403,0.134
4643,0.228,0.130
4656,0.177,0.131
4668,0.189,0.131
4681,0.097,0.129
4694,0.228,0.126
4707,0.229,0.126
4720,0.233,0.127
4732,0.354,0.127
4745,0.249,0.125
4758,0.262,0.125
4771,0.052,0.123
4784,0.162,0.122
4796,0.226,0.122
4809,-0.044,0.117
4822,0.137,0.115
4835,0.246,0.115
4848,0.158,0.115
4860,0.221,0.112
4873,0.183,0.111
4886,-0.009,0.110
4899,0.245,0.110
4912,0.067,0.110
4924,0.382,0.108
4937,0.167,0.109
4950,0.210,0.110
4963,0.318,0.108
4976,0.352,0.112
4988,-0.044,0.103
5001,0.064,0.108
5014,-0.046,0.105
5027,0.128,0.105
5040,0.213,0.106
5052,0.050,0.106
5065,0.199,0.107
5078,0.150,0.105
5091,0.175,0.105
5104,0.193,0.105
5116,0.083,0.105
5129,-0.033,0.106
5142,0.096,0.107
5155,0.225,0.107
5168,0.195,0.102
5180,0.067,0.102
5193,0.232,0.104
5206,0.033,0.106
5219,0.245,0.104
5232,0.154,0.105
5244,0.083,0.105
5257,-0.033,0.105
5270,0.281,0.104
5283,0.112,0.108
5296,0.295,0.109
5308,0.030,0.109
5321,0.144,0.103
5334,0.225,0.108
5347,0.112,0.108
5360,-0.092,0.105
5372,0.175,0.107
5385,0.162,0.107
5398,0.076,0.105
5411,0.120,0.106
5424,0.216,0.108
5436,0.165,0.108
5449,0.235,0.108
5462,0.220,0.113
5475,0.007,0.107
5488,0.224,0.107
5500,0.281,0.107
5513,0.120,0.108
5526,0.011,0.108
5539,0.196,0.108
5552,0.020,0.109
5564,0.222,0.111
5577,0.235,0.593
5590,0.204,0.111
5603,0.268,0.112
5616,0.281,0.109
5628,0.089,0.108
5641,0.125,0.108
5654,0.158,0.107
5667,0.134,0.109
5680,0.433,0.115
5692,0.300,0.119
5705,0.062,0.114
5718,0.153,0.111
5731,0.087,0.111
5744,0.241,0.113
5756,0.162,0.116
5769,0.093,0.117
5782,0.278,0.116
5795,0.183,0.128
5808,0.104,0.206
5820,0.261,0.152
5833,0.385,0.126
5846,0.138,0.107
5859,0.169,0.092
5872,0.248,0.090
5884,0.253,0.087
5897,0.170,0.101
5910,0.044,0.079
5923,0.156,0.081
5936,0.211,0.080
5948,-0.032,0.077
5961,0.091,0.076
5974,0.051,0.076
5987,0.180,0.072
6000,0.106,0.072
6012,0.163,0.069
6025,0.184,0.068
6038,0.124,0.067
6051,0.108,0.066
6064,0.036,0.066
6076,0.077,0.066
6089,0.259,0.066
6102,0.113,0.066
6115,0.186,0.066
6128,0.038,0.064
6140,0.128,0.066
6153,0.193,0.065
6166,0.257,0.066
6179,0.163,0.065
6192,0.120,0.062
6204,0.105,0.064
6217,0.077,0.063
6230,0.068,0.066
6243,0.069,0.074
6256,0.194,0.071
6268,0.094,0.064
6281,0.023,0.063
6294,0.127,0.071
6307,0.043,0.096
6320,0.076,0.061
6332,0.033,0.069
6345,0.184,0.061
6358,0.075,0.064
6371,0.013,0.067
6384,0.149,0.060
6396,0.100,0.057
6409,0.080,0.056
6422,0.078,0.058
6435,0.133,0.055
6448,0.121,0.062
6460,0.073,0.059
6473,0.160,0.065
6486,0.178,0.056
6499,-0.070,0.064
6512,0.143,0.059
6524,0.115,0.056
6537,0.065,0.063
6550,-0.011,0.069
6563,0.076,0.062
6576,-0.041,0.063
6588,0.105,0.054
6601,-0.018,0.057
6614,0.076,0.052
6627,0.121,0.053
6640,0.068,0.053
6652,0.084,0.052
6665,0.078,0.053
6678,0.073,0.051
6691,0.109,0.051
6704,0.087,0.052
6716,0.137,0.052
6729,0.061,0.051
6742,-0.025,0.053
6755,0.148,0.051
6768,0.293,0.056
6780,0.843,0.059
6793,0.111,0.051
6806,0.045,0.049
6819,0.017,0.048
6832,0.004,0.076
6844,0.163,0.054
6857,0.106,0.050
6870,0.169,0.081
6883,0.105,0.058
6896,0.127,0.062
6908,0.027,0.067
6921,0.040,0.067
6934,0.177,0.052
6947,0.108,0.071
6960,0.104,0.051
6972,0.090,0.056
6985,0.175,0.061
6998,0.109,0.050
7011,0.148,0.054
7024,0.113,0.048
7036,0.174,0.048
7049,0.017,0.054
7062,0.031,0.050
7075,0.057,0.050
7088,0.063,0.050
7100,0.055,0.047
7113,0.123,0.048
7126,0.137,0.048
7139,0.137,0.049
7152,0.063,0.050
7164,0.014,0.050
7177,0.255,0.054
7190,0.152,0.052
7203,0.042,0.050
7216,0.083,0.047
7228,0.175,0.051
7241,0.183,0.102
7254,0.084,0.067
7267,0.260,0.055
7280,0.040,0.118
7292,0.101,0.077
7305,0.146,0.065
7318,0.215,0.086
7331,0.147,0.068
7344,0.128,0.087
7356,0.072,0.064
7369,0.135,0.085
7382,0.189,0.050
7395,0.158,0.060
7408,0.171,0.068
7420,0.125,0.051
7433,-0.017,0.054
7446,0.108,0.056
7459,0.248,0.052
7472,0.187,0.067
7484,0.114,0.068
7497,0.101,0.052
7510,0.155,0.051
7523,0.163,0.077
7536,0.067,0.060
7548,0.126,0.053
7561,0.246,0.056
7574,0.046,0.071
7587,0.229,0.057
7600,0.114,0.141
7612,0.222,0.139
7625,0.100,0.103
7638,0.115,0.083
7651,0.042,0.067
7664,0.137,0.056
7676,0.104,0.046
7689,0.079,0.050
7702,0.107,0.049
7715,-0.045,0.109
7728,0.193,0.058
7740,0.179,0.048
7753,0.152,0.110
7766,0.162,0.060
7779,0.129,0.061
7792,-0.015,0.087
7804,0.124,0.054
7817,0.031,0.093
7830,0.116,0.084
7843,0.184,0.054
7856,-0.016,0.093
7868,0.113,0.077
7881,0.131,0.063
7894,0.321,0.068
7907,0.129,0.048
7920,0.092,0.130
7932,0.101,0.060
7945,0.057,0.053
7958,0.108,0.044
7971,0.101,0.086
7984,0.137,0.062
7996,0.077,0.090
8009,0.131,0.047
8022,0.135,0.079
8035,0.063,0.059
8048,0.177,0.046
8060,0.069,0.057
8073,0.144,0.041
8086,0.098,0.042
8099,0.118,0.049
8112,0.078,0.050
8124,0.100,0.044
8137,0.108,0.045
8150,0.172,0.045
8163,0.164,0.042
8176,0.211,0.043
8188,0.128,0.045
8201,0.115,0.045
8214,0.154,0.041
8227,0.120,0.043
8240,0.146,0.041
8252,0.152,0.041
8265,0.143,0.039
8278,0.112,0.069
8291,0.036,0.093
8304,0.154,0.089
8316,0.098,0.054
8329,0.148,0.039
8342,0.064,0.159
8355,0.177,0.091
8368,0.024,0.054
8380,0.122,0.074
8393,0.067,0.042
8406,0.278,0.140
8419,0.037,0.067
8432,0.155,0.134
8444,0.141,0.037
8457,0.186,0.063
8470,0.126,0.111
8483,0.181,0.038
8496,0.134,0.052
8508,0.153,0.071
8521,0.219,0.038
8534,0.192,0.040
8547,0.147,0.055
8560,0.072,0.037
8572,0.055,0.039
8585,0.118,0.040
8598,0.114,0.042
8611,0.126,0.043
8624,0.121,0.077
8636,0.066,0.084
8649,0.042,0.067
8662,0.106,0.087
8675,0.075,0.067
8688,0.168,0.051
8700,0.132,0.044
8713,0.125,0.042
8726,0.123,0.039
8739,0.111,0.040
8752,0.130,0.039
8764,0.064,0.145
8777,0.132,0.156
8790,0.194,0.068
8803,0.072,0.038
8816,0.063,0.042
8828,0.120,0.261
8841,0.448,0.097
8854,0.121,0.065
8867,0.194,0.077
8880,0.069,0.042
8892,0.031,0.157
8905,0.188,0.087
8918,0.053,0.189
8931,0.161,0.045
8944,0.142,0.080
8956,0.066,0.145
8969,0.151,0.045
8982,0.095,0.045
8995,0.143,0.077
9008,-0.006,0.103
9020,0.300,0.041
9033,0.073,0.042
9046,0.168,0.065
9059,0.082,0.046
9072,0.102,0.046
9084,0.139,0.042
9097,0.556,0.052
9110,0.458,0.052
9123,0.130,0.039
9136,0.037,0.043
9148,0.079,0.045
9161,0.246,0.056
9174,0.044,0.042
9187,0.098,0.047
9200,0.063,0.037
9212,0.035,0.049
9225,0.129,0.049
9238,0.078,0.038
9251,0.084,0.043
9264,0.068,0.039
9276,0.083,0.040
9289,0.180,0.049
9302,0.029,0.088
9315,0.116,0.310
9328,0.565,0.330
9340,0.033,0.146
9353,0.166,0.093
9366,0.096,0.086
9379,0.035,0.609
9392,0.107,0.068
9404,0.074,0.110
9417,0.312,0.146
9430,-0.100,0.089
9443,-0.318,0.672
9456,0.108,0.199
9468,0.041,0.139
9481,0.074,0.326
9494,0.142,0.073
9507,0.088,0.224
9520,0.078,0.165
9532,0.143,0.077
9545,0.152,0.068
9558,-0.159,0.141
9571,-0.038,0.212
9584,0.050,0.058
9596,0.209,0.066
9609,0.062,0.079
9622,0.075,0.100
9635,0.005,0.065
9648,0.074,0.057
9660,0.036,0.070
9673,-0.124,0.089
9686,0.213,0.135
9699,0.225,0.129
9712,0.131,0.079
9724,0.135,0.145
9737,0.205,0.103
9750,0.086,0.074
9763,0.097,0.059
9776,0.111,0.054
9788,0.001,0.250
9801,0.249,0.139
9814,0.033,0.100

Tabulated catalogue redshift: 0.818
